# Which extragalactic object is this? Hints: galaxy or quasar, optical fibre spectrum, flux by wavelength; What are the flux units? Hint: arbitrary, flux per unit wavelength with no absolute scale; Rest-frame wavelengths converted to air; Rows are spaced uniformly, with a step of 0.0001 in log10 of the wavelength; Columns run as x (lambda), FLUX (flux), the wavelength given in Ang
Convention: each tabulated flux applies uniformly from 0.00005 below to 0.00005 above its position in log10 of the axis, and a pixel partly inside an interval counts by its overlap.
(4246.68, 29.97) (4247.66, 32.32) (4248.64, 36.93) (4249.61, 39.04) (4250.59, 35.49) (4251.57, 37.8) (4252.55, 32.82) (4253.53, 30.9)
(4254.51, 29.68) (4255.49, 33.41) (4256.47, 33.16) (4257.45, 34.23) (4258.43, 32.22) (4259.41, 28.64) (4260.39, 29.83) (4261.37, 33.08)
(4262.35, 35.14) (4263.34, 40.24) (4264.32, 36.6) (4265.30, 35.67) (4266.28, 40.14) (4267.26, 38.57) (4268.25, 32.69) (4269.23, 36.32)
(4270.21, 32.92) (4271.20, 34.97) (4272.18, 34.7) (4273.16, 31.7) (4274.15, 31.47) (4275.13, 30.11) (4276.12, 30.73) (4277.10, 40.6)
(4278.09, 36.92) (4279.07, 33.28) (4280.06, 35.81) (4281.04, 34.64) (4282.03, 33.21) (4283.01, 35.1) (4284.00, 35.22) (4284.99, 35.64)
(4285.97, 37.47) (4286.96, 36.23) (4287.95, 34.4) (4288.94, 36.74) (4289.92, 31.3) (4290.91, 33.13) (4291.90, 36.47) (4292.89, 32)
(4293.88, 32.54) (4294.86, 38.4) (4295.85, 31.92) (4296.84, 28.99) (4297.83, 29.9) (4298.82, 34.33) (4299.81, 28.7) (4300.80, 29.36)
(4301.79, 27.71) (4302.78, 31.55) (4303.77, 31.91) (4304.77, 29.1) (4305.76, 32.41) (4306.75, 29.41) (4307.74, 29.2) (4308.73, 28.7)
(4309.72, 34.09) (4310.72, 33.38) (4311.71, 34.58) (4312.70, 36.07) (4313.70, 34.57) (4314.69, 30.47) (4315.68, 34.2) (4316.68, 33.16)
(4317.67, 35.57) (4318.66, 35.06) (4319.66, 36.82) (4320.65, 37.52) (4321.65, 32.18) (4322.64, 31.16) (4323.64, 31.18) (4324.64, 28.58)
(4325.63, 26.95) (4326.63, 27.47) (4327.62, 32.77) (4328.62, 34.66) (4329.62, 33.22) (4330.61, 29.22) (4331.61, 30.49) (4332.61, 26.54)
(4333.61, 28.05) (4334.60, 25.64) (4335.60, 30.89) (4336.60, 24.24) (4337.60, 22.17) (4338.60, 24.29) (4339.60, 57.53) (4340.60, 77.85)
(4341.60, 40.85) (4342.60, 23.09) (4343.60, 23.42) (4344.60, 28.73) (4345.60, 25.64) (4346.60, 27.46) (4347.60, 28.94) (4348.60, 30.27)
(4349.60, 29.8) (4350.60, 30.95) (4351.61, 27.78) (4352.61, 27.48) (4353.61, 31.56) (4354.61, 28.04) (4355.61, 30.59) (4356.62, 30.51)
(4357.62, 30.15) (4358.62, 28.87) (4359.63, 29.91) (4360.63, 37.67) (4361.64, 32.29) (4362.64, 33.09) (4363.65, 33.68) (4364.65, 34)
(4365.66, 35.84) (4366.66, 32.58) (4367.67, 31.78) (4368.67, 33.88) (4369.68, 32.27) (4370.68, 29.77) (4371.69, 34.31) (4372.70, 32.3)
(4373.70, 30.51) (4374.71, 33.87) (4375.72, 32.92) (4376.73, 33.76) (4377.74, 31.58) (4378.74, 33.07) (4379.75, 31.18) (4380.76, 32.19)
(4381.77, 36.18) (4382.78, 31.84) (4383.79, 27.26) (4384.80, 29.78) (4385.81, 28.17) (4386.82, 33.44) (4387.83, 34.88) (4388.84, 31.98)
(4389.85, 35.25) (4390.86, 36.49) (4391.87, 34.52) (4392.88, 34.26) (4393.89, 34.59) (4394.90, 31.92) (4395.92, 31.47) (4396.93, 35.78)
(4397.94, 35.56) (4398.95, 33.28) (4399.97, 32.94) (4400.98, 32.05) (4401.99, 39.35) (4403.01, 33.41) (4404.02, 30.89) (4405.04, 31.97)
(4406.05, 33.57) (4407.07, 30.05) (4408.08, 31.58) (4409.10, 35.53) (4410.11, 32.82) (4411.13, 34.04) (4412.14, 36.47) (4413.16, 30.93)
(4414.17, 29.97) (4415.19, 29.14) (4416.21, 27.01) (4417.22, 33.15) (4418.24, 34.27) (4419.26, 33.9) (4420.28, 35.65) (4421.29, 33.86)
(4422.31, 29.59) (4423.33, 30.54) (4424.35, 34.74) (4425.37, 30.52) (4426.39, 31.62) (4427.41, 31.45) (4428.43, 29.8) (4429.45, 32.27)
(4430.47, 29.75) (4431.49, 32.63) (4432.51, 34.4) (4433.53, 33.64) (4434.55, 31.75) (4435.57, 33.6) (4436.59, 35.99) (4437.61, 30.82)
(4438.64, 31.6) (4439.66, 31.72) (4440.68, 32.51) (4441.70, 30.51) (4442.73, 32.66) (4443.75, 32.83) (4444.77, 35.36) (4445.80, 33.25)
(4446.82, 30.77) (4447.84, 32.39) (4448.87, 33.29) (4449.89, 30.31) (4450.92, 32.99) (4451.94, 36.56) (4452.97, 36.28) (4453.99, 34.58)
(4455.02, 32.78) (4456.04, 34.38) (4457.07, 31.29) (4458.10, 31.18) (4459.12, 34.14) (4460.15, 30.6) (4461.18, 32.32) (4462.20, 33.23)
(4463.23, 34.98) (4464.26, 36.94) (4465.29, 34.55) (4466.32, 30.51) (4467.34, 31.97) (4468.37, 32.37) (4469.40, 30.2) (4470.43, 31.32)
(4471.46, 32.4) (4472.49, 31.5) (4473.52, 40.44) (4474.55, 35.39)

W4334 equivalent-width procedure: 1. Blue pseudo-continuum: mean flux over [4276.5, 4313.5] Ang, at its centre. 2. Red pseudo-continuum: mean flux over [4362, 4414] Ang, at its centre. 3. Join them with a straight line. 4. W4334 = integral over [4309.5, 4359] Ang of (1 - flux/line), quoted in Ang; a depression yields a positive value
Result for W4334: 1.9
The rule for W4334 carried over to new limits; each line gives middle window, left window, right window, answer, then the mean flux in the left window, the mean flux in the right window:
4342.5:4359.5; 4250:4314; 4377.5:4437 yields 2.3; 33.5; 32.7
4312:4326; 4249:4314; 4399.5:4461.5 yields 0.1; 33.6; 32.6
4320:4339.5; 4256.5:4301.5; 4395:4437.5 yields 2.1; 34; 32.7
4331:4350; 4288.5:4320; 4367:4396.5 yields 0.4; 32.5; 32.6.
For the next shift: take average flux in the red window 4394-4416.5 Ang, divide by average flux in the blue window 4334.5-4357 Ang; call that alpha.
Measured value 1.03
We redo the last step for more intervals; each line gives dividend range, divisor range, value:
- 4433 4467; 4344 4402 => 1.03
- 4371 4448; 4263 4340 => 0.99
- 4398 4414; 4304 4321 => 1.00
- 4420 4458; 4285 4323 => 0.99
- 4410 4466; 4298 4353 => 1.03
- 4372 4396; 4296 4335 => 1.04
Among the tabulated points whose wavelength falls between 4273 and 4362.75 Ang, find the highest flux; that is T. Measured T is 77.85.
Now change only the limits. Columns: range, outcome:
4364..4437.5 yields 39.35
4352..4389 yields 37.67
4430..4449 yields 35.99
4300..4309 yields 32.41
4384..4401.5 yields 36.49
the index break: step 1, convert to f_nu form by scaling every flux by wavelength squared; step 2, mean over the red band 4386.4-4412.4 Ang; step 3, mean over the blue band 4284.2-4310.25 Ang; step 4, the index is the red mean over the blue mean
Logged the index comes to 1.09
